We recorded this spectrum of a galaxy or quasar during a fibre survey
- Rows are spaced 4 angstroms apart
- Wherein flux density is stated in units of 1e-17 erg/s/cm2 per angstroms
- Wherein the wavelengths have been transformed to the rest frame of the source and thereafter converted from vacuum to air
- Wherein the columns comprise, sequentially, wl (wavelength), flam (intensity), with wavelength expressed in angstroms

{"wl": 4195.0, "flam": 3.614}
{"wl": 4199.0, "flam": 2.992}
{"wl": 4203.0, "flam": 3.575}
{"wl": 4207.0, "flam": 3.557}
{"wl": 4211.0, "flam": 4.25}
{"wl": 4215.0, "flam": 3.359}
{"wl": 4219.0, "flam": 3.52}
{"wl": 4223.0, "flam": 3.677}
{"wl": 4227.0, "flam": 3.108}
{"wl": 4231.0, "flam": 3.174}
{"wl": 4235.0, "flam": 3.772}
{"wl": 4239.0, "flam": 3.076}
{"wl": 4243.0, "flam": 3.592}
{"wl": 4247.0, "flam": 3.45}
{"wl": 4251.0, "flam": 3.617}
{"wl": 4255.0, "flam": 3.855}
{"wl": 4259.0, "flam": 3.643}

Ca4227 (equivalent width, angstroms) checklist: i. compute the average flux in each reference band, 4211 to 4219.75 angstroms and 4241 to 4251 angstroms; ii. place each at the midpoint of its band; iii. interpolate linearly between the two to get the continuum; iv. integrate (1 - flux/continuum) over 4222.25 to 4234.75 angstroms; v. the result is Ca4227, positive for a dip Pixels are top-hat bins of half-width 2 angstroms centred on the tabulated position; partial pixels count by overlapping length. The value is 0.8 angstroms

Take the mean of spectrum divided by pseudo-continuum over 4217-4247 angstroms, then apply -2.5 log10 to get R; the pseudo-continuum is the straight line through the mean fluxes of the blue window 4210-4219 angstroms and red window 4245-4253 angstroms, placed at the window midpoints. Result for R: 0.06 mag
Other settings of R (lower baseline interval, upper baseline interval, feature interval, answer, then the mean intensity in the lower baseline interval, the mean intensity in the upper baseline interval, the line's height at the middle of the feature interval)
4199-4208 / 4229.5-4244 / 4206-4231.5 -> -0.04 mag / 3.44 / 3.4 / 3.42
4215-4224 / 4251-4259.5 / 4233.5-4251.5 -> 0.06 mag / 3.54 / 3.74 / 3.67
